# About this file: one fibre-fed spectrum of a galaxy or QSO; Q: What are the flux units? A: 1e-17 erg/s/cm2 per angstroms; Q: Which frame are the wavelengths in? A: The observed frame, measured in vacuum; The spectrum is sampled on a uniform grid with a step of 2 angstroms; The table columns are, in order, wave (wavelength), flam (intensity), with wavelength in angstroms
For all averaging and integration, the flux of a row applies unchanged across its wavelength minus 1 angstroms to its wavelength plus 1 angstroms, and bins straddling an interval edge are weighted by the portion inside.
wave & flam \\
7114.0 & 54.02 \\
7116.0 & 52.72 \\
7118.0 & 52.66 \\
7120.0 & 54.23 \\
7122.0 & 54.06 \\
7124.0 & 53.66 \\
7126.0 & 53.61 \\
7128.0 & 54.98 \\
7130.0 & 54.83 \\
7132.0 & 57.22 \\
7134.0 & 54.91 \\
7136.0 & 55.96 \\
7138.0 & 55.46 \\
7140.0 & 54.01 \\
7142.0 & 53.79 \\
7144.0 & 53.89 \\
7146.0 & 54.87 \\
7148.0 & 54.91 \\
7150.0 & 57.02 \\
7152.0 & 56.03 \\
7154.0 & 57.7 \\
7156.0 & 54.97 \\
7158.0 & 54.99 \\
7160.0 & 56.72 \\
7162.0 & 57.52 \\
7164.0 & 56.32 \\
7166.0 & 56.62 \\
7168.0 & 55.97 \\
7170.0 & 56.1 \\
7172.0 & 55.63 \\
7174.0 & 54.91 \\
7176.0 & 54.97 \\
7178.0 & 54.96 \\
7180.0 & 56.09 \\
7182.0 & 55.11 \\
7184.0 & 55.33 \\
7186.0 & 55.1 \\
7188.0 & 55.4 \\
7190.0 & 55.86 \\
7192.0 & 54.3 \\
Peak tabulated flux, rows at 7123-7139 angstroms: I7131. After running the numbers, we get 57.22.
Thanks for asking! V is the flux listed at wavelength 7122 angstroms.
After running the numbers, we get 54.06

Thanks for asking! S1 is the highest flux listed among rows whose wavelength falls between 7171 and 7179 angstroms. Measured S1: 55.63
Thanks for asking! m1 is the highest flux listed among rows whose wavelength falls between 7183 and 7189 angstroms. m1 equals 55.4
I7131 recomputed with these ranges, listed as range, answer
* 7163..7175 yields 56.62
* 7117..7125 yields 54.23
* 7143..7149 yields 54.91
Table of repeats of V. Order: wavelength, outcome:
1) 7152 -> 56.03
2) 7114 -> 54.02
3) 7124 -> 53.66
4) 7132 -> 57.22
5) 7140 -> 54.01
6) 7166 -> 56.62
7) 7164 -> 56.32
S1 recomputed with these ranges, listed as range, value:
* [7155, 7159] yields 54.99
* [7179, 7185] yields 56.09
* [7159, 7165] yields 57.52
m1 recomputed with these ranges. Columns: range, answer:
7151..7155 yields 57.7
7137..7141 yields 55.46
